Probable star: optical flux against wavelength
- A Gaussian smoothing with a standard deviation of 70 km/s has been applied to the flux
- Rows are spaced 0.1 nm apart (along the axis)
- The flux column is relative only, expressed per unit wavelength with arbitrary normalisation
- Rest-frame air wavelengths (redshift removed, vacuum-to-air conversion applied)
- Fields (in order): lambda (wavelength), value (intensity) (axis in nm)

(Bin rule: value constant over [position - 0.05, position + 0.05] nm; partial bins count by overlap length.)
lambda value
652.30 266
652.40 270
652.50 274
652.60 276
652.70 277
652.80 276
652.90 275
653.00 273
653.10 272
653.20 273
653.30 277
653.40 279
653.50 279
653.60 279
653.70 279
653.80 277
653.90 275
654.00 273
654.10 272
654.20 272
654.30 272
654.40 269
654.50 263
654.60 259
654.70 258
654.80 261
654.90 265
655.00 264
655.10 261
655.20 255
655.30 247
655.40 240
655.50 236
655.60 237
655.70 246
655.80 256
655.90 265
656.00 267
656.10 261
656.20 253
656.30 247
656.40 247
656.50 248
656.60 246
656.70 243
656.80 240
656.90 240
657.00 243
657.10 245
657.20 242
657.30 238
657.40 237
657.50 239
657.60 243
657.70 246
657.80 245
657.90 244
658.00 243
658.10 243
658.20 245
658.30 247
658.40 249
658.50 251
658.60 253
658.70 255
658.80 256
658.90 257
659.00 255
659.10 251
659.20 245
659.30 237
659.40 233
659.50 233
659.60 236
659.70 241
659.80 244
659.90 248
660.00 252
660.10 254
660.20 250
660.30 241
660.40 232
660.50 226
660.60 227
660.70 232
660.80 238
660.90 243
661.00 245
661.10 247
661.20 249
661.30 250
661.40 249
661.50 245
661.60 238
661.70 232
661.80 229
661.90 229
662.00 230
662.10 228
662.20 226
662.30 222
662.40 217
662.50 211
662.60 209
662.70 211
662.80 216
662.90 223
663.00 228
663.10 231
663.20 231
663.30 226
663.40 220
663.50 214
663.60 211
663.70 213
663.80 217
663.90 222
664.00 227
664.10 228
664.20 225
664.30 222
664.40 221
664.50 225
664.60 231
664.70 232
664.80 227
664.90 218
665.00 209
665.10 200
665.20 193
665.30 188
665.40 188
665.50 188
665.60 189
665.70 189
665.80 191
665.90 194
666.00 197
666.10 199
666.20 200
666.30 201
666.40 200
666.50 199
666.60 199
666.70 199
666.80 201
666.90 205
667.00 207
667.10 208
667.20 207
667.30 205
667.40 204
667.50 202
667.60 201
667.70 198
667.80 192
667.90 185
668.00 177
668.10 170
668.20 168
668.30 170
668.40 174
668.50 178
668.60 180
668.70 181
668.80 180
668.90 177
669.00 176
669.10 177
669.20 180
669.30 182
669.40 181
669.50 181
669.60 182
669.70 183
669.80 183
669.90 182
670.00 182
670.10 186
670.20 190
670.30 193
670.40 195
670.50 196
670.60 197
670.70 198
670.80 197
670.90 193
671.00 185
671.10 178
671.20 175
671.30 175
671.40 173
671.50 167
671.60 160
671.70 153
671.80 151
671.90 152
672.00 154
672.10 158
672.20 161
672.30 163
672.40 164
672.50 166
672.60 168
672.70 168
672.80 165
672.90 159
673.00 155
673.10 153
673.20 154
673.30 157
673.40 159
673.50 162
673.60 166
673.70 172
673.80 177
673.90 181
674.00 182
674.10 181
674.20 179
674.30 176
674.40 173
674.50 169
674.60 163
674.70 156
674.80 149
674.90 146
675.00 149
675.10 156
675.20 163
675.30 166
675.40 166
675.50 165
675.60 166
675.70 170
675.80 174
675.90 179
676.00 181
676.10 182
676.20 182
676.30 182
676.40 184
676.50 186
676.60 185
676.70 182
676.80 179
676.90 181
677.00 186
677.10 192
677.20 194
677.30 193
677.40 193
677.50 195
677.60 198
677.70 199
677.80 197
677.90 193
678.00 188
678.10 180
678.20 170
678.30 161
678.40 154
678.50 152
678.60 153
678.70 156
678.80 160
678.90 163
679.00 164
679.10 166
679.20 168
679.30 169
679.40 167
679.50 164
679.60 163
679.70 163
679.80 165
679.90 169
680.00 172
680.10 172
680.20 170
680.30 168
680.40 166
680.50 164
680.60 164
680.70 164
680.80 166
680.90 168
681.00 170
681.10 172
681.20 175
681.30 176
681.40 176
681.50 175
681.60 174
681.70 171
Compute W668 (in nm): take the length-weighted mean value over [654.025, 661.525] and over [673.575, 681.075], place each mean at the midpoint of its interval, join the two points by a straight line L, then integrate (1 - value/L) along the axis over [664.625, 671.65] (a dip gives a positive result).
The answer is 0.60 nm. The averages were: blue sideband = 248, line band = 190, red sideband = 172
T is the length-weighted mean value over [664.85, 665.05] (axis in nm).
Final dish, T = 213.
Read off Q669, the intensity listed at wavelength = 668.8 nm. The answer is 180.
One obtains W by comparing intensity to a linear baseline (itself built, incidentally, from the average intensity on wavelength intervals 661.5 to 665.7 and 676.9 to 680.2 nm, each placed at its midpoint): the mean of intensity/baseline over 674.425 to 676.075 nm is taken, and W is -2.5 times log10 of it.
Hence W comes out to 0.12 mag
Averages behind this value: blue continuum 218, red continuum 174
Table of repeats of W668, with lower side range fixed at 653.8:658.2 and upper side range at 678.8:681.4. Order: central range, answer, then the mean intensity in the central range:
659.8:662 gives -0.05 nm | 241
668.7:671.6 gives 0.28 nm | 183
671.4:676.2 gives 0.62 nm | 165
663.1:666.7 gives 0.19 nm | 210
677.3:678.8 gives -0.02 nm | 178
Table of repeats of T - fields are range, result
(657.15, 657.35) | 240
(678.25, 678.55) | 156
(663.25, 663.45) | 223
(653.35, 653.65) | 279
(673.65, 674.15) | 179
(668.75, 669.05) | 178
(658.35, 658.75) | 252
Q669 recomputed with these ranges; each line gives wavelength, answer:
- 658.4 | 249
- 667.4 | 204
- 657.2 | 242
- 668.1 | 170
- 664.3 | 222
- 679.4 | 167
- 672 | 154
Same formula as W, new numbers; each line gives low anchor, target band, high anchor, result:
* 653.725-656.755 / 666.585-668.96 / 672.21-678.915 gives 0.08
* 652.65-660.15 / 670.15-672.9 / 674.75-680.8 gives 0.14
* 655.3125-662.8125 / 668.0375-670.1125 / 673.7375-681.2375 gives 0.14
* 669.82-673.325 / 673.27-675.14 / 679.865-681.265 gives 0.03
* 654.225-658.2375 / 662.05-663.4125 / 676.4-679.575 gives 0.03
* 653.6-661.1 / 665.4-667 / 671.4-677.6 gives 0.06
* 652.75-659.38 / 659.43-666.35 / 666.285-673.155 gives -0.02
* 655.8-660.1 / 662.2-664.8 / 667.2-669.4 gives -0.04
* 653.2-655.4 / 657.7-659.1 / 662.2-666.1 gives -0.02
